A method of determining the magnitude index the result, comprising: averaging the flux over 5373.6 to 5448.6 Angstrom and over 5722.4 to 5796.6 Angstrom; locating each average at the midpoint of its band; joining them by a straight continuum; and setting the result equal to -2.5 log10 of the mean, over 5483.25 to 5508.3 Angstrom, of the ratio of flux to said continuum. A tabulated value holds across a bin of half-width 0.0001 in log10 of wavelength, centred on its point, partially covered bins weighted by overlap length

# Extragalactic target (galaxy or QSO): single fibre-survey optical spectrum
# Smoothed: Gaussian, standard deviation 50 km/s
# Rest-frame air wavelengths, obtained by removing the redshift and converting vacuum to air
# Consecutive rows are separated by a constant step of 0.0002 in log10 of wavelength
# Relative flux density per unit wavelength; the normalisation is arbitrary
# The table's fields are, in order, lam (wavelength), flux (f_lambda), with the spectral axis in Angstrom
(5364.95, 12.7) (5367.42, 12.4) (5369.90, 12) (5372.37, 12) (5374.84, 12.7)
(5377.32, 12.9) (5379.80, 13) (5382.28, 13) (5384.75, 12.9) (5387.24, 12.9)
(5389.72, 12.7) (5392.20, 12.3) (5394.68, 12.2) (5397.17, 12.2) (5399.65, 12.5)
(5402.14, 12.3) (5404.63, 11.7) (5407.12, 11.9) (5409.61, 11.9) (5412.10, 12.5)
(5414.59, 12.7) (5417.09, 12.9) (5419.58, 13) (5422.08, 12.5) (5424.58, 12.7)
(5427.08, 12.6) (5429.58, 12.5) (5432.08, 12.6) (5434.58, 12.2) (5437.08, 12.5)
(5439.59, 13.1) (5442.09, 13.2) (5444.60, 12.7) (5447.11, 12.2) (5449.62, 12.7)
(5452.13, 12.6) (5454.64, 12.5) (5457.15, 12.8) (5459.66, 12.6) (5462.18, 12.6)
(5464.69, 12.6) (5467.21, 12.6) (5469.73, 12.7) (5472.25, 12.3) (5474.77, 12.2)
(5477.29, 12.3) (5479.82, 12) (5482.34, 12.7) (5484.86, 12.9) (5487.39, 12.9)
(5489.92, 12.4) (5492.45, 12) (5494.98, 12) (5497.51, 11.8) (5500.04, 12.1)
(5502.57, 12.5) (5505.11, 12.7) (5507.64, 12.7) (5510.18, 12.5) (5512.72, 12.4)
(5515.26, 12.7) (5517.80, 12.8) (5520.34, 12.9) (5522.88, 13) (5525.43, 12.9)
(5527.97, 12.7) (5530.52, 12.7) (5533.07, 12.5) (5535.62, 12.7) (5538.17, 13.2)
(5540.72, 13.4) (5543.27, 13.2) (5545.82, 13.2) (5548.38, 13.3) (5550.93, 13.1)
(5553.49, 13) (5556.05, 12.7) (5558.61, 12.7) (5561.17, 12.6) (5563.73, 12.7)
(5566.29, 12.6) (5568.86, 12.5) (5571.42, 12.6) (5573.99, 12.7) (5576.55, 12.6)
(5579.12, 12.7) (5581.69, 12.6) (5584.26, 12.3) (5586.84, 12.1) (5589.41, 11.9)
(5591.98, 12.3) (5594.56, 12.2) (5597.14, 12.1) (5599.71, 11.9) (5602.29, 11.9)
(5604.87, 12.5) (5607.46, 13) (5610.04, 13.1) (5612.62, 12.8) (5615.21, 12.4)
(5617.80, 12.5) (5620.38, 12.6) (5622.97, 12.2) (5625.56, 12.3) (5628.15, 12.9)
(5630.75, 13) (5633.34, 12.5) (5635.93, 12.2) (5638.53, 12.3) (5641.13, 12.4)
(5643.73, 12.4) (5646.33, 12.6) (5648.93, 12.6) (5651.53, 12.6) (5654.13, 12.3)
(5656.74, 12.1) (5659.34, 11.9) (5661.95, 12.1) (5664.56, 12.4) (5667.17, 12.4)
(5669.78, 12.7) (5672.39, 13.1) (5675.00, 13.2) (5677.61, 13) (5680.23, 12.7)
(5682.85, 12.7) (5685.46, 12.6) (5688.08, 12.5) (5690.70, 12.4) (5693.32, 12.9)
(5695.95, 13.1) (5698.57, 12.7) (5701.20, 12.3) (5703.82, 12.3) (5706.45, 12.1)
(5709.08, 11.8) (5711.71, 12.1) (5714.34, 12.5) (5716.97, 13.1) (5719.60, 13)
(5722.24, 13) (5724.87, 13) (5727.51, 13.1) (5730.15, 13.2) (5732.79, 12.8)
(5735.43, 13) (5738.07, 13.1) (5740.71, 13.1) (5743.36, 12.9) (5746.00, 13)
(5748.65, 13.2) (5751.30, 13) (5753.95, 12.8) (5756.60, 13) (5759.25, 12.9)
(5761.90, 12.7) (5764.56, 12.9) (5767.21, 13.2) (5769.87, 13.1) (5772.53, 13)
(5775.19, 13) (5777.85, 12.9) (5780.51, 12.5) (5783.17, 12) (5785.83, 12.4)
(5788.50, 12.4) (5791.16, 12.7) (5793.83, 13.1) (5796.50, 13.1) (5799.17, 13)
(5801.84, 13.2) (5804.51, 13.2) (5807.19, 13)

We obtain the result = 0.02 mag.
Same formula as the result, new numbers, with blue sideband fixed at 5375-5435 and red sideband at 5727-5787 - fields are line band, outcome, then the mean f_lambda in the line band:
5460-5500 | 0.019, 12.4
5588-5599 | 0.053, 12.1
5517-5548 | -0.024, 12.9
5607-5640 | 0.015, 12.6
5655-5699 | 0.018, 12.6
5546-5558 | -0.028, 13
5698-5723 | 0.033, 12.5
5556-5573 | 0.006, 12.6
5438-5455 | -0.012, 12.7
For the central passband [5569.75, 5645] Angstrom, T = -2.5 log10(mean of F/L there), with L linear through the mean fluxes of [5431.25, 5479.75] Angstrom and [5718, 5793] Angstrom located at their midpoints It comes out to 0.02 mag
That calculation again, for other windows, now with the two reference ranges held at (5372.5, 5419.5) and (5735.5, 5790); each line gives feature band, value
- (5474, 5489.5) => 0.008 mag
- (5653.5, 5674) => 0.032 mag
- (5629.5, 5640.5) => 0.021 mag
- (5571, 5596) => 0.026 mag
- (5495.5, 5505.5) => 0.034 mag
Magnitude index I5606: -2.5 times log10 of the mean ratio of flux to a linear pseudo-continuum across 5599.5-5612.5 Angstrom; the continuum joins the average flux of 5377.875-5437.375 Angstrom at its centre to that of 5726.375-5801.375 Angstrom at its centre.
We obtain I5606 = 0.01 mag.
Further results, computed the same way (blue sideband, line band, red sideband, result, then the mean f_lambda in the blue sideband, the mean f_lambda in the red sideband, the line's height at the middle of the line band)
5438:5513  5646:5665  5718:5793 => 0.039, 12.5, 12.9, 12.8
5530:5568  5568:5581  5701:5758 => 0.022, 12.9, 12.8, 12.9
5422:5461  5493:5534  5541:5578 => 0.018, 12.6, 12.8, 12.8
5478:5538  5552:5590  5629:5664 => -0.008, 12.6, 12.4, 12.5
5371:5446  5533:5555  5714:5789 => -0.034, 12.6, 12.9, 12.7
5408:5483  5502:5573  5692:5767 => -0.014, 12.6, 12.8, 12.6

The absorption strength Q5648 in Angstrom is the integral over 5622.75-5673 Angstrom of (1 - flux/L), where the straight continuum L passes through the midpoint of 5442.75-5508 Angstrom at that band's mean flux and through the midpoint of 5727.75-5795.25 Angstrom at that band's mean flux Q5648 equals 1.1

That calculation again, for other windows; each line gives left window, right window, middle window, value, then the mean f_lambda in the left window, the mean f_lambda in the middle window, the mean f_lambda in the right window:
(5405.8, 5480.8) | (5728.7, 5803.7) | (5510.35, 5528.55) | -0.19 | 12.5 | 12.8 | 12.9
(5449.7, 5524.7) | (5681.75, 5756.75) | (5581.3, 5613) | 0.73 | 12.5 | 12.3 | 12.8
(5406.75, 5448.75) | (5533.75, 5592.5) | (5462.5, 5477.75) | 0.20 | 12.6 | 12.5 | 12.7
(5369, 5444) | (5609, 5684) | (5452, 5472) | -0.11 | 12.5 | 12.6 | 12.5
